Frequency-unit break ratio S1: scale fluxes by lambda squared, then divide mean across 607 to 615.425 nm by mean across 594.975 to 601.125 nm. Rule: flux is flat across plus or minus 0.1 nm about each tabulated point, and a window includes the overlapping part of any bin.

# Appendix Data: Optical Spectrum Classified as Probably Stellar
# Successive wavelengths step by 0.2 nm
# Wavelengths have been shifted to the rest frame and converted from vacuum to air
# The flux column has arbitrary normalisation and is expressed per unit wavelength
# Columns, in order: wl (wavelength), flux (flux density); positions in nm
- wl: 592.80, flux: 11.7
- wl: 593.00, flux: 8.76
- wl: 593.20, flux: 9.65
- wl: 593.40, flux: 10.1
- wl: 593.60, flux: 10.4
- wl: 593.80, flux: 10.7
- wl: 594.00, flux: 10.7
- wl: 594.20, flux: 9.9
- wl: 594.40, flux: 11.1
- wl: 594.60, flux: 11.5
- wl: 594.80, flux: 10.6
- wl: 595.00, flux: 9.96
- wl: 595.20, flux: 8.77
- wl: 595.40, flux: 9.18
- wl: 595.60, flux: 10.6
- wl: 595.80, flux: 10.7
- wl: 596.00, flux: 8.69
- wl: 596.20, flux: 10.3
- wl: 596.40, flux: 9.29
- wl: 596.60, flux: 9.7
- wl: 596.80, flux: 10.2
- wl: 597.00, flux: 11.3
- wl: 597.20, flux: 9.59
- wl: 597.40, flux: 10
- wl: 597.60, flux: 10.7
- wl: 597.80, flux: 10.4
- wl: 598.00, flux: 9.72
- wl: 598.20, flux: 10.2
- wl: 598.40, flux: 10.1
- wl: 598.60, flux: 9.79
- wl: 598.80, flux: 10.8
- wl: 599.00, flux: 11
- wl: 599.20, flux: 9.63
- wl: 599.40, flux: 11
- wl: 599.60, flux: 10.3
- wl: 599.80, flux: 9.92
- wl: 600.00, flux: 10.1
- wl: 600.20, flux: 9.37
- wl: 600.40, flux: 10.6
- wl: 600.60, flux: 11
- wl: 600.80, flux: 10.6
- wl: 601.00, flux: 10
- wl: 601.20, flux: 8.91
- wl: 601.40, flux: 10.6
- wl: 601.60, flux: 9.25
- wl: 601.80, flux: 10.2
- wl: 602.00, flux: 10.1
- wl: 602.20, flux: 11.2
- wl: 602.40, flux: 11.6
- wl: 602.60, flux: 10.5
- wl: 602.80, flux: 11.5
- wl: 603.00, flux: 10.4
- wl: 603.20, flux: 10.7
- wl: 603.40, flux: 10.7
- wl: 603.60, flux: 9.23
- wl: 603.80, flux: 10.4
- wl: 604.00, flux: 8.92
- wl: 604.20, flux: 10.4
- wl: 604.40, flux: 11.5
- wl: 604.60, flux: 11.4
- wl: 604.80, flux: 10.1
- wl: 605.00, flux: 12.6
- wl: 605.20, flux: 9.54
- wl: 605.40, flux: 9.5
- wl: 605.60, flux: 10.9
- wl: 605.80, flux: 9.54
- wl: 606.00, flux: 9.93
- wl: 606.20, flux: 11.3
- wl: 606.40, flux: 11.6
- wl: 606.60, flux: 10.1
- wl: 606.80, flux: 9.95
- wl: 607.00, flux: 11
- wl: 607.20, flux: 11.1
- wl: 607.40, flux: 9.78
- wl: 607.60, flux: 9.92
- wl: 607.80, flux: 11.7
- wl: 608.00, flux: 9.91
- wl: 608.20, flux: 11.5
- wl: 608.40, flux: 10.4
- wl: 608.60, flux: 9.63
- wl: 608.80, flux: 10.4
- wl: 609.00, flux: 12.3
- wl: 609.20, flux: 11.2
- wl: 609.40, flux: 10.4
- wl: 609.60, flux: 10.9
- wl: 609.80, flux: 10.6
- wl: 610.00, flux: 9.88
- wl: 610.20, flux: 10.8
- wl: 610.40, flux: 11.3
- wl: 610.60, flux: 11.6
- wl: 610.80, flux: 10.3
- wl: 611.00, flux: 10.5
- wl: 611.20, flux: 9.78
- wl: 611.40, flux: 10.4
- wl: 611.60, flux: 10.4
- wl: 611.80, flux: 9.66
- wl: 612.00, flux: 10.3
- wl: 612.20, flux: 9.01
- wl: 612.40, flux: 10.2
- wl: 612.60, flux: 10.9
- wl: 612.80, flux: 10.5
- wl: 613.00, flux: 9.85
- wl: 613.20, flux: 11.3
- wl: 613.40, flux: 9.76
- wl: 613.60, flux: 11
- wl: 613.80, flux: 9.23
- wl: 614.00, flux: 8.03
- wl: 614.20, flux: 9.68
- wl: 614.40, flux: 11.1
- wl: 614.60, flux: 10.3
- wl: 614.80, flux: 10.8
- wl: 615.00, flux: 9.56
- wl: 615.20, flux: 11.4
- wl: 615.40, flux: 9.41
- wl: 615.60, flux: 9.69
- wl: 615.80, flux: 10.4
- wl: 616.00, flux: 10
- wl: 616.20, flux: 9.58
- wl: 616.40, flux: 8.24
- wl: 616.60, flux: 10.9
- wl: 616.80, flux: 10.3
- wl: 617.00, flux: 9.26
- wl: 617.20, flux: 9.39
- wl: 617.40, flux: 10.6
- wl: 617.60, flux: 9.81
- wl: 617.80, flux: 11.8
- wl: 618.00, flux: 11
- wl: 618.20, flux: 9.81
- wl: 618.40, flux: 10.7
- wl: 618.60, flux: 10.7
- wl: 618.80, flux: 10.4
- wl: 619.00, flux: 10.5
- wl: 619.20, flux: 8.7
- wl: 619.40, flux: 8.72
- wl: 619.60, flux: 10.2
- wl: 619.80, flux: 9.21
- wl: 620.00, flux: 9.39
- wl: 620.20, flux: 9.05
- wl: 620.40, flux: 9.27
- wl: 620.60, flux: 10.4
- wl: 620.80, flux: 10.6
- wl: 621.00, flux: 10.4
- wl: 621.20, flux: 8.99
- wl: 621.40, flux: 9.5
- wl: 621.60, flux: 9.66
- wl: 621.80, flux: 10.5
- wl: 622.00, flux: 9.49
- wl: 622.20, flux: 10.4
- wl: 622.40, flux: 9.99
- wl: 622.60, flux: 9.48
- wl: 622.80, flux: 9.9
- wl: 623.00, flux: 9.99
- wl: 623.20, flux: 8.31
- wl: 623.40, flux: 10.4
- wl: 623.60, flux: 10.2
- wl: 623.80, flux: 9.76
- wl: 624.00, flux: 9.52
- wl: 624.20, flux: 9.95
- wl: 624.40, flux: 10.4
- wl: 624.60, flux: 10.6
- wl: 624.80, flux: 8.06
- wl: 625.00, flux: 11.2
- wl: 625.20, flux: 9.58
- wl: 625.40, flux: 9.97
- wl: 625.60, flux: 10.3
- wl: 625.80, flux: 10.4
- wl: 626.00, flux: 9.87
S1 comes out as 1.1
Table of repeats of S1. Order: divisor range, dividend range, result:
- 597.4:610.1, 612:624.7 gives 1.00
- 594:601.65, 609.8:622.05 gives 1.05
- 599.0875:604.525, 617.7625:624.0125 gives 1.02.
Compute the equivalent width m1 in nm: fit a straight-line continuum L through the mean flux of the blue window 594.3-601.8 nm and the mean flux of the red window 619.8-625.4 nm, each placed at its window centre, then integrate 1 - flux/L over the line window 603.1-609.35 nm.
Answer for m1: -0.32 nm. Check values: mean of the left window 10.1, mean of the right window 9.81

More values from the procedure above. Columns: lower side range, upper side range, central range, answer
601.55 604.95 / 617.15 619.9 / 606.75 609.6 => -0.08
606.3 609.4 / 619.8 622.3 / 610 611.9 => 0.00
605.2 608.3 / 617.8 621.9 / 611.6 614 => 0.04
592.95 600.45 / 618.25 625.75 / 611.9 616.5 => -0.03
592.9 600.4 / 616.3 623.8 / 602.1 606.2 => -0.20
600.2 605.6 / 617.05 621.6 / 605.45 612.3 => -0.18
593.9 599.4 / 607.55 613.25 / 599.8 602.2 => 0.04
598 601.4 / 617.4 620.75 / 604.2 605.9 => -0.08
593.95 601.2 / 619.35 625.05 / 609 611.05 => -0.18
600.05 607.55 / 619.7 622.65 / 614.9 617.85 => -0.01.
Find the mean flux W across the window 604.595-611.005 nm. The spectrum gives 10.6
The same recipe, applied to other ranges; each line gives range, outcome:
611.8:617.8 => 10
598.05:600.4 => 10.2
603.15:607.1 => 10.5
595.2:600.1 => 10.1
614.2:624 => 9.95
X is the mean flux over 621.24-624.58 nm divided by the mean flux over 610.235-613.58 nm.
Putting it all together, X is 0.95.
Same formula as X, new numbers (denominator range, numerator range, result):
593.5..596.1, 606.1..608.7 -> 1.04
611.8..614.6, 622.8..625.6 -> 0.98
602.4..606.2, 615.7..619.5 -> 0.96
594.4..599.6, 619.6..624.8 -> 0.96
